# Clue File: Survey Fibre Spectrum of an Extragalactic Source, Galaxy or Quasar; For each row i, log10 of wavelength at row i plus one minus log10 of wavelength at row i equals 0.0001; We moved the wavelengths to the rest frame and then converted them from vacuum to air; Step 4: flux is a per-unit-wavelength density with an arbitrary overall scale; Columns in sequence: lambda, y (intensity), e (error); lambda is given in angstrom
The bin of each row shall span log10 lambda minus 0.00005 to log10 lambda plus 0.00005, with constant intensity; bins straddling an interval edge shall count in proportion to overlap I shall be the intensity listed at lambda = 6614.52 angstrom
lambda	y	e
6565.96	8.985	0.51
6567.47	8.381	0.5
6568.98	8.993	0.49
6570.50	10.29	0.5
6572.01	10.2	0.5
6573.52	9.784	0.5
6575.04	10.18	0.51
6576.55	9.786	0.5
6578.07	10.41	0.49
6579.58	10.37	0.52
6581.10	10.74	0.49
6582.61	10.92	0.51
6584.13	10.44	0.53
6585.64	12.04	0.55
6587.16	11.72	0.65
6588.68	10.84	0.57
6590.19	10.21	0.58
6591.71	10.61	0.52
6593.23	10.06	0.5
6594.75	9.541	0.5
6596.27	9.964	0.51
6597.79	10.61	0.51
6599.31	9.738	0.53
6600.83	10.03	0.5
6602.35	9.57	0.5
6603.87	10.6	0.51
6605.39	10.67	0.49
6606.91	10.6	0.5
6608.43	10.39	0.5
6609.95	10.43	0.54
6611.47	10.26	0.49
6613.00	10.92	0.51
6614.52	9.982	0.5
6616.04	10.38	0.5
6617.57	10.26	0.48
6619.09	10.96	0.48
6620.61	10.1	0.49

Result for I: 9.982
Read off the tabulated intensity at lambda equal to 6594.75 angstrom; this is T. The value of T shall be 9.541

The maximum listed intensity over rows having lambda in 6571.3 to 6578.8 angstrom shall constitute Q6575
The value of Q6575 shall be 10.41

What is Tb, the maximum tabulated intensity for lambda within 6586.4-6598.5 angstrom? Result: 11.72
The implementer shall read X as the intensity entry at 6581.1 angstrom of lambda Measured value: 10.74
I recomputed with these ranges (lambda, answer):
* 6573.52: 9.784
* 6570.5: 10.29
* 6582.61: 10.92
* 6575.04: 10.18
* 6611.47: 10.26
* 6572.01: 10.2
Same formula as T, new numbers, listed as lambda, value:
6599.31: 9.738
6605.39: 10.67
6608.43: 10.39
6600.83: 10.03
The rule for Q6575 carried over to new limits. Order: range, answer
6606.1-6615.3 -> 10.92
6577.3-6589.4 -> 12.04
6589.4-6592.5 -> 10.61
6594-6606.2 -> 10.67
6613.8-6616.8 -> 10.38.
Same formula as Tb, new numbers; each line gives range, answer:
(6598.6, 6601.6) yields 10.03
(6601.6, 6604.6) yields 10.6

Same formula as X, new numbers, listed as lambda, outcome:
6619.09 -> 10.96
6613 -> 10.92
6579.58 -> 10.37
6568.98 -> 8.993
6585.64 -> 12.04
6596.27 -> 9.964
